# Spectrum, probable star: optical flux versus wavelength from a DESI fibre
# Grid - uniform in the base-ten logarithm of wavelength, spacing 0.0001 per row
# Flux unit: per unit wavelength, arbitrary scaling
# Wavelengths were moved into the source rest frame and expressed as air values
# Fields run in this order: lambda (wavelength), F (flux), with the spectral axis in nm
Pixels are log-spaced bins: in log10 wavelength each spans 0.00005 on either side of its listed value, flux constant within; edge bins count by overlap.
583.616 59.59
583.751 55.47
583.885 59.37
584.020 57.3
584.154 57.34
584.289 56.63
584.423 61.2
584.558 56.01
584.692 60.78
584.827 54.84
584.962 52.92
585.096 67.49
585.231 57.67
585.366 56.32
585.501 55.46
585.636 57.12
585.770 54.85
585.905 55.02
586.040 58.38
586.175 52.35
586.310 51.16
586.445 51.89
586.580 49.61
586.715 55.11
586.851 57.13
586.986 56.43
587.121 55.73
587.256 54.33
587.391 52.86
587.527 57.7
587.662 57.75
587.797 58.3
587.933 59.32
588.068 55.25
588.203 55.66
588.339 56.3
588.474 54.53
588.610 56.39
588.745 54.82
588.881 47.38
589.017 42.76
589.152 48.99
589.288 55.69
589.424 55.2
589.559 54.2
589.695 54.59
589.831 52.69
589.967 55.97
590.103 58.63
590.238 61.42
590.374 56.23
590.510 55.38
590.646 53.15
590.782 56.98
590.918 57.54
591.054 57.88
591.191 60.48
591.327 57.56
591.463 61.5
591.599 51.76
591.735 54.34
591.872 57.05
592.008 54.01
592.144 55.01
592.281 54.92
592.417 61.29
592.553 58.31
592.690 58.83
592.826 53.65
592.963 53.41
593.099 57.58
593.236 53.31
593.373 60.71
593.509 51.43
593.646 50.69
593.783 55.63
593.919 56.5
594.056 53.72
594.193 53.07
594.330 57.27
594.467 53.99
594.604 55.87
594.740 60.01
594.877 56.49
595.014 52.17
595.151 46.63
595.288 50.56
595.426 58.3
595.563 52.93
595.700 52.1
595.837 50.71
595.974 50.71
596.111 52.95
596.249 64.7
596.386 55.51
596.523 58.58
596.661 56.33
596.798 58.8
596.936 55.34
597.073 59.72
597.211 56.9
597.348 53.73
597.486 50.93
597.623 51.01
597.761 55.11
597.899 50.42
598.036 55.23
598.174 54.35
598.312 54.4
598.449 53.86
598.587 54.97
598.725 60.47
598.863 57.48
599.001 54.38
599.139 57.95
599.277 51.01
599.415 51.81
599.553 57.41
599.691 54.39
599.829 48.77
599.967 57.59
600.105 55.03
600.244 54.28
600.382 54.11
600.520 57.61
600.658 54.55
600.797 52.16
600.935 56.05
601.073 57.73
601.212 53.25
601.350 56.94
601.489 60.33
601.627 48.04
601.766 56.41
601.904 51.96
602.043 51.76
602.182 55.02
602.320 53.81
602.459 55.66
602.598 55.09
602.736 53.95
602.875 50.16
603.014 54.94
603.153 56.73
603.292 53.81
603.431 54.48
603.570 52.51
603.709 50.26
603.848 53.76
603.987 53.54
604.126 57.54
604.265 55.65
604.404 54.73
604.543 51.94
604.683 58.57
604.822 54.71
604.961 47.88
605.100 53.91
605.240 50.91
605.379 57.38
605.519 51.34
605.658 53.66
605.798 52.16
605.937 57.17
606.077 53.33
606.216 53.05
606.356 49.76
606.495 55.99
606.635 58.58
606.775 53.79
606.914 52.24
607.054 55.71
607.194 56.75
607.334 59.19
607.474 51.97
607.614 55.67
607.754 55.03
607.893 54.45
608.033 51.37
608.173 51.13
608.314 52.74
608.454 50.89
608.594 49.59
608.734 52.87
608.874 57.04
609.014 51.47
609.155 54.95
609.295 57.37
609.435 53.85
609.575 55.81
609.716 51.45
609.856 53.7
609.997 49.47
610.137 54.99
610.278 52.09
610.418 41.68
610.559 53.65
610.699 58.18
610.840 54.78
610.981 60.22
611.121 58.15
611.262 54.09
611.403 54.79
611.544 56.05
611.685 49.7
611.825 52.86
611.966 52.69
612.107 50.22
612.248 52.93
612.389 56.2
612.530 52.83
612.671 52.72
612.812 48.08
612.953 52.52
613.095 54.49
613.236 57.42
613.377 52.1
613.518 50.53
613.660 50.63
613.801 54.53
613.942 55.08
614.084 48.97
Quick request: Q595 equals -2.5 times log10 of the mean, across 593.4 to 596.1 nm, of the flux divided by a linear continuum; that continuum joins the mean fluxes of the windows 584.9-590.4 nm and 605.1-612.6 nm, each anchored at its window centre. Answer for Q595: 0.02 mag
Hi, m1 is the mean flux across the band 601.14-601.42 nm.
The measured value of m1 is 55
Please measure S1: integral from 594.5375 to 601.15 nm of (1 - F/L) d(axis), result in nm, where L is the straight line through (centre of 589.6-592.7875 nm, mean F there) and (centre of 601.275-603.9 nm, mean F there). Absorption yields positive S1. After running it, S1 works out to 0.03 nm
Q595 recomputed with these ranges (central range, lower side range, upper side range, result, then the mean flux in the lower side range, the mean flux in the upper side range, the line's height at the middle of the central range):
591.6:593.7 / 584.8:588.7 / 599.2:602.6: -0.01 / 55.8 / 54.4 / 55.2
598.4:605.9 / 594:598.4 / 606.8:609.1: 0.00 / 54.6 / 53.6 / 54.1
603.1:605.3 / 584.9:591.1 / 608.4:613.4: 0.00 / 55.3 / 53.4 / 54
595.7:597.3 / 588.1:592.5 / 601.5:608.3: -0.03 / 55.3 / 54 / 54.8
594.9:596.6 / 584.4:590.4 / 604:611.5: 0.02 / 55.4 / 54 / 54.8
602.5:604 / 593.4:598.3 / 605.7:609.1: 0.01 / 54.6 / 53.8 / 54.1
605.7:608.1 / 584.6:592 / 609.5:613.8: -0.02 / 55.6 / 53.2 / 53.7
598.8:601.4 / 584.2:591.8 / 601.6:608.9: -0.01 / 55.7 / 53.8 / 54.4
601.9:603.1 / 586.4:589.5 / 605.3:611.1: 0.01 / 54.3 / 53.9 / 54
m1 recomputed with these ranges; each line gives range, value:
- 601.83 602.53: 53.7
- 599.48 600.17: 54.7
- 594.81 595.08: 54.3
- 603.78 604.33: 55.1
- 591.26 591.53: 59.6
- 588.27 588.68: 55.7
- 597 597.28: 58.3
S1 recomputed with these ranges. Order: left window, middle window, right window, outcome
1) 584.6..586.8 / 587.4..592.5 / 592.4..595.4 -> -0.03 nm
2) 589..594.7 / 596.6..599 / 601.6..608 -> -0.01 nm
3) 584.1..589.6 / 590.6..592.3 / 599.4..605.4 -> -0.04 nm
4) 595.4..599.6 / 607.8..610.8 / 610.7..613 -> 0.07 nm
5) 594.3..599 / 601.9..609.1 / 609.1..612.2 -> 0.04 nm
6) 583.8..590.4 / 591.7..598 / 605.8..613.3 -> -0.01 nm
